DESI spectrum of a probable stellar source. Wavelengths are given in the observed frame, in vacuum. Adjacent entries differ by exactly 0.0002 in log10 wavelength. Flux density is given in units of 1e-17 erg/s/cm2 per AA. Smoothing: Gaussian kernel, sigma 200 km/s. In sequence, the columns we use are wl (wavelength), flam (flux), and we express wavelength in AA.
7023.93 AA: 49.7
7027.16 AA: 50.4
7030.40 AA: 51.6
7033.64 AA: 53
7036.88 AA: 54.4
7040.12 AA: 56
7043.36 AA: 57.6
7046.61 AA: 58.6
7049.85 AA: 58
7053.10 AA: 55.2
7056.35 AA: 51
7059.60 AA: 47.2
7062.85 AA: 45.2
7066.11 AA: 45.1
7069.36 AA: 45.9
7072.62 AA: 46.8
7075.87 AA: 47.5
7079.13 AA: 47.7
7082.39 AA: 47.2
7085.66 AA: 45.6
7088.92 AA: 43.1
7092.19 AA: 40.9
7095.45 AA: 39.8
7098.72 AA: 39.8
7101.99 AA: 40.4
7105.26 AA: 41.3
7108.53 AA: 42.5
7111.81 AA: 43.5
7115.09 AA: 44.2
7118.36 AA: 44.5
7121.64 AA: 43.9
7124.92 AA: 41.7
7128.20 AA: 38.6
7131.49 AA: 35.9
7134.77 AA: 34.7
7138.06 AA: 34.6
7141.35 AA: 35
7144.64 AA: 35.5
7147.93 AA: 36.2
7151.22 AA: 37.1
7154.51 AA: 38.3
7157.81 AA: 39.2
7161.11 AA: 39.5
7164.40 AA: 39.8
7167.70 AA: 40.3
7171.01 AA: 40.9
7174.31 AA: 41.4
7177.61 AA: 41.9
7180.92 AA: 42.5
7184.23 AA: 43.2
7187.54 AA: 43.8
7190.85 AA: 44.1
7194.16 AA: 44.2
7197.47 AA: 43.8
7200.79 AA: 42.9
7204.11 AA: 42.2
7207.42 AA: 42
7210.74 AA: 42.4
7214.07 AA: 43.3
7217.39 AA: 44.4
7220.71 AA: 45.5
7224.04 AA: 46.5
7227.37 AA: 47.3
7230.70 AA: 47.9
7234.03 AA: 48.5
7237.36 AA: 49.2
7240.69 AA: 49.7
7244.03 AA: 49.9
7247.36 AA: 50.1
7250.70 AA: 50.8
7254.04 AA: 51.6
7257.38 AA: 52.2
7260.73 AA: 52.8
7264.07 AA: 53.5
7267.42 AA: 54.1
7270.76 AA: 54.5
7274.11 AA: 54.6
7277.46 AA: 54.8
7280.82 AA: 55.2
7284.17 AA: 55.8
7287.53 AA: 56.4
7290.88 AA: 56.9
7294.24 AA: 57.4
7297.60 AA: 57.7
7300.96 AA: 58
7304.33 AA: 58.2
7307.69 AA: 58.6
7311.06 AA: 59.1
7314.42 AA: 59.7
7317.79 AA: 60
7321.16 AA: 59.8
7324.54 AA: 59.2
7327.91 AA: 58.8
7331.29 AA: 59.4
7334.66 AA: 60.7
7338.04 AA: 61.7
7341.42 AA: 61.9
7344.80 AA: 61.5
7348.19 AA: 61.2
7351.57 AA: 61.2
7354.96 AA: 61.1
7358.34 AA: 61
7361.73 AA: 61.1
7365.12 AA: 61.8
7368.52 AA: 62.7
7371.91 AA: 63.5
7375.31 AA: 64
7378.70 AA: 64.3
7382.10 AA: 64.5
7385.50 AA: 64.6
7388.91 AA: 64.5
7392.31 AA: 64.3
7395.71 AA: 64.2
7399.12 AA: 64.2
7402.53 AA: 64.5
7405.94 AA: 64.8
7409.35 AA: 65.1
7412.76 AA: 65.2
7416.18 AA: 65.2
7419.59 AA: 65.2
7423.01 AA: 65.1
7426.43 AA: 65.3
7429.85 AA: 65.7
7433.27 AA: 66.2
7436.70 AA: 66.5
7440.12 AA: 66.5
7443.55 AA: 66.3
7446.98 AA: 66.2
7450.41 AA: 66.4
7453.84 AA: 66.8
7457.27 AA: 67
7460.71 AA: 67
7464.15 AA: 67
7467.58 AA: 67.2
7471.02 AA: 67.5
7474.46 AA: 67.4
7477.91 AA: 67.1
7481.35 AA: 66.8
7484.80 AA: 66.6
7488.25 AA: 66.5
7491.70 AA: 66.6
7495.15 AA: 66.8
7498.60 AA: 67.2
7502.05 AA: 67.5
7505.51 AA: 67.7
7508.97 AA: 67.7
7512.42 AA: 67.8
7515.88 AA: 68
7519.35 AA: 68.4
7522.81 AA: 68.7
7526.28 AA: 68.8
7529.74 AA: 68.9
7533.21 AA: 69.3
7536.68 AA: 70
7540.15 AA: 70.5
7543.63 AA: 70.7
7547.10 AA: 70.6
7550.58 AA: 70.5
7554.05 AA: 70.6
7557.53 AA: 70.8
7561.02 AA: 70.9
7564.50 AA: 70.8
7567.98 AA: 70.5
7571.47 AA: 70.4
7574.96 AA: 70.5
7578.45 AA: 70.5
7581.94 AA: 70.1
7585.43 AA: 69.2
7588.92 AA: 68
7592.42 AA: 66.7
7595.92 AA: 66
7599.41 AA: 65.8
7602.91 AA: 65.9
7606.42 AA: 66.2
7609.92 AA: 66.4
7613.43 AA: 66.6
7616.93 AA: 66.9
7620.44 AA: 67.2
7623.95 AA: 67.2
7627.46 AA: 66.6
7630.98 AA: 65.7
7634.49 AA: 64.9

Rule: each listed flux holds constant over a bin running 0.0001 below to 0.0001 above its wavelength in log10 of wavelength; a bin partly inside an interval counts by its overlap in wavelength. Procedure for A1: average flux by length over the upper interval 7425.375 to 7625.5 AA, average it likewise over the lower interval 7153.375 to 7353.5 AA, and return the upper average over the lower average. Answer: 1.3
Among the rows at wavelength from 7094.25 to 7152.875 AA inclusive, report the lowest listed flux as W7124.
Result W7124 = 34.6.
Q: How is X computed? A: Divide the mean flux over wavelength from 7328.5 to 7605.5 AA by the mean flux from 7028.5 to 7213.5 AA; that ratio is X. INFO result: 1.51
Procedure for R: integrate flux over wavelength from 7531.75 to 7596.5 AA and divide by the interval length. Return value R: 69.9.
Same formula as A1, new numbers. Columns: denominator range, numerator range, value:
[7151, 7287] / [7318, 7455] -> 1.36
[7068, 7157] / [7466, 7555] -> 1.66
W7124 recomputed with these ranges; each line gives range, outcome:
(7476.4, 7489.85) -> 66.5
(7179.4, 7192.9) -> 42.5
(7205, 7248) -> 42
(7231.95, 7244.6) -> 48.5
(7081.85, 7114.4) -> 39.8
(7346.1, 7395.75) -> 61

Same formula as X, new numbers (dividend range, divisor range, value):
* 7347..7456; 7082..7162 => 1.61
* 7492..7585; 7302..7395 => 1.13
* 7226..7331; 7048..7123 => 1.20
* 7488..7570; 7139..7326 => 1.43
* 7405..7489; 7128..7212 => 1.66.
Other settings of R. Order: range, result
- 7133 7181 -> 38.3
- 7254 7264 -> 52.5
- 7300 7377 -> 60.6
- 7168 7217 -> 42.7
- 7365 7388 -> 63.8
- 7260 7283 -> 54.3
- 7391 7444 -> 65.3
